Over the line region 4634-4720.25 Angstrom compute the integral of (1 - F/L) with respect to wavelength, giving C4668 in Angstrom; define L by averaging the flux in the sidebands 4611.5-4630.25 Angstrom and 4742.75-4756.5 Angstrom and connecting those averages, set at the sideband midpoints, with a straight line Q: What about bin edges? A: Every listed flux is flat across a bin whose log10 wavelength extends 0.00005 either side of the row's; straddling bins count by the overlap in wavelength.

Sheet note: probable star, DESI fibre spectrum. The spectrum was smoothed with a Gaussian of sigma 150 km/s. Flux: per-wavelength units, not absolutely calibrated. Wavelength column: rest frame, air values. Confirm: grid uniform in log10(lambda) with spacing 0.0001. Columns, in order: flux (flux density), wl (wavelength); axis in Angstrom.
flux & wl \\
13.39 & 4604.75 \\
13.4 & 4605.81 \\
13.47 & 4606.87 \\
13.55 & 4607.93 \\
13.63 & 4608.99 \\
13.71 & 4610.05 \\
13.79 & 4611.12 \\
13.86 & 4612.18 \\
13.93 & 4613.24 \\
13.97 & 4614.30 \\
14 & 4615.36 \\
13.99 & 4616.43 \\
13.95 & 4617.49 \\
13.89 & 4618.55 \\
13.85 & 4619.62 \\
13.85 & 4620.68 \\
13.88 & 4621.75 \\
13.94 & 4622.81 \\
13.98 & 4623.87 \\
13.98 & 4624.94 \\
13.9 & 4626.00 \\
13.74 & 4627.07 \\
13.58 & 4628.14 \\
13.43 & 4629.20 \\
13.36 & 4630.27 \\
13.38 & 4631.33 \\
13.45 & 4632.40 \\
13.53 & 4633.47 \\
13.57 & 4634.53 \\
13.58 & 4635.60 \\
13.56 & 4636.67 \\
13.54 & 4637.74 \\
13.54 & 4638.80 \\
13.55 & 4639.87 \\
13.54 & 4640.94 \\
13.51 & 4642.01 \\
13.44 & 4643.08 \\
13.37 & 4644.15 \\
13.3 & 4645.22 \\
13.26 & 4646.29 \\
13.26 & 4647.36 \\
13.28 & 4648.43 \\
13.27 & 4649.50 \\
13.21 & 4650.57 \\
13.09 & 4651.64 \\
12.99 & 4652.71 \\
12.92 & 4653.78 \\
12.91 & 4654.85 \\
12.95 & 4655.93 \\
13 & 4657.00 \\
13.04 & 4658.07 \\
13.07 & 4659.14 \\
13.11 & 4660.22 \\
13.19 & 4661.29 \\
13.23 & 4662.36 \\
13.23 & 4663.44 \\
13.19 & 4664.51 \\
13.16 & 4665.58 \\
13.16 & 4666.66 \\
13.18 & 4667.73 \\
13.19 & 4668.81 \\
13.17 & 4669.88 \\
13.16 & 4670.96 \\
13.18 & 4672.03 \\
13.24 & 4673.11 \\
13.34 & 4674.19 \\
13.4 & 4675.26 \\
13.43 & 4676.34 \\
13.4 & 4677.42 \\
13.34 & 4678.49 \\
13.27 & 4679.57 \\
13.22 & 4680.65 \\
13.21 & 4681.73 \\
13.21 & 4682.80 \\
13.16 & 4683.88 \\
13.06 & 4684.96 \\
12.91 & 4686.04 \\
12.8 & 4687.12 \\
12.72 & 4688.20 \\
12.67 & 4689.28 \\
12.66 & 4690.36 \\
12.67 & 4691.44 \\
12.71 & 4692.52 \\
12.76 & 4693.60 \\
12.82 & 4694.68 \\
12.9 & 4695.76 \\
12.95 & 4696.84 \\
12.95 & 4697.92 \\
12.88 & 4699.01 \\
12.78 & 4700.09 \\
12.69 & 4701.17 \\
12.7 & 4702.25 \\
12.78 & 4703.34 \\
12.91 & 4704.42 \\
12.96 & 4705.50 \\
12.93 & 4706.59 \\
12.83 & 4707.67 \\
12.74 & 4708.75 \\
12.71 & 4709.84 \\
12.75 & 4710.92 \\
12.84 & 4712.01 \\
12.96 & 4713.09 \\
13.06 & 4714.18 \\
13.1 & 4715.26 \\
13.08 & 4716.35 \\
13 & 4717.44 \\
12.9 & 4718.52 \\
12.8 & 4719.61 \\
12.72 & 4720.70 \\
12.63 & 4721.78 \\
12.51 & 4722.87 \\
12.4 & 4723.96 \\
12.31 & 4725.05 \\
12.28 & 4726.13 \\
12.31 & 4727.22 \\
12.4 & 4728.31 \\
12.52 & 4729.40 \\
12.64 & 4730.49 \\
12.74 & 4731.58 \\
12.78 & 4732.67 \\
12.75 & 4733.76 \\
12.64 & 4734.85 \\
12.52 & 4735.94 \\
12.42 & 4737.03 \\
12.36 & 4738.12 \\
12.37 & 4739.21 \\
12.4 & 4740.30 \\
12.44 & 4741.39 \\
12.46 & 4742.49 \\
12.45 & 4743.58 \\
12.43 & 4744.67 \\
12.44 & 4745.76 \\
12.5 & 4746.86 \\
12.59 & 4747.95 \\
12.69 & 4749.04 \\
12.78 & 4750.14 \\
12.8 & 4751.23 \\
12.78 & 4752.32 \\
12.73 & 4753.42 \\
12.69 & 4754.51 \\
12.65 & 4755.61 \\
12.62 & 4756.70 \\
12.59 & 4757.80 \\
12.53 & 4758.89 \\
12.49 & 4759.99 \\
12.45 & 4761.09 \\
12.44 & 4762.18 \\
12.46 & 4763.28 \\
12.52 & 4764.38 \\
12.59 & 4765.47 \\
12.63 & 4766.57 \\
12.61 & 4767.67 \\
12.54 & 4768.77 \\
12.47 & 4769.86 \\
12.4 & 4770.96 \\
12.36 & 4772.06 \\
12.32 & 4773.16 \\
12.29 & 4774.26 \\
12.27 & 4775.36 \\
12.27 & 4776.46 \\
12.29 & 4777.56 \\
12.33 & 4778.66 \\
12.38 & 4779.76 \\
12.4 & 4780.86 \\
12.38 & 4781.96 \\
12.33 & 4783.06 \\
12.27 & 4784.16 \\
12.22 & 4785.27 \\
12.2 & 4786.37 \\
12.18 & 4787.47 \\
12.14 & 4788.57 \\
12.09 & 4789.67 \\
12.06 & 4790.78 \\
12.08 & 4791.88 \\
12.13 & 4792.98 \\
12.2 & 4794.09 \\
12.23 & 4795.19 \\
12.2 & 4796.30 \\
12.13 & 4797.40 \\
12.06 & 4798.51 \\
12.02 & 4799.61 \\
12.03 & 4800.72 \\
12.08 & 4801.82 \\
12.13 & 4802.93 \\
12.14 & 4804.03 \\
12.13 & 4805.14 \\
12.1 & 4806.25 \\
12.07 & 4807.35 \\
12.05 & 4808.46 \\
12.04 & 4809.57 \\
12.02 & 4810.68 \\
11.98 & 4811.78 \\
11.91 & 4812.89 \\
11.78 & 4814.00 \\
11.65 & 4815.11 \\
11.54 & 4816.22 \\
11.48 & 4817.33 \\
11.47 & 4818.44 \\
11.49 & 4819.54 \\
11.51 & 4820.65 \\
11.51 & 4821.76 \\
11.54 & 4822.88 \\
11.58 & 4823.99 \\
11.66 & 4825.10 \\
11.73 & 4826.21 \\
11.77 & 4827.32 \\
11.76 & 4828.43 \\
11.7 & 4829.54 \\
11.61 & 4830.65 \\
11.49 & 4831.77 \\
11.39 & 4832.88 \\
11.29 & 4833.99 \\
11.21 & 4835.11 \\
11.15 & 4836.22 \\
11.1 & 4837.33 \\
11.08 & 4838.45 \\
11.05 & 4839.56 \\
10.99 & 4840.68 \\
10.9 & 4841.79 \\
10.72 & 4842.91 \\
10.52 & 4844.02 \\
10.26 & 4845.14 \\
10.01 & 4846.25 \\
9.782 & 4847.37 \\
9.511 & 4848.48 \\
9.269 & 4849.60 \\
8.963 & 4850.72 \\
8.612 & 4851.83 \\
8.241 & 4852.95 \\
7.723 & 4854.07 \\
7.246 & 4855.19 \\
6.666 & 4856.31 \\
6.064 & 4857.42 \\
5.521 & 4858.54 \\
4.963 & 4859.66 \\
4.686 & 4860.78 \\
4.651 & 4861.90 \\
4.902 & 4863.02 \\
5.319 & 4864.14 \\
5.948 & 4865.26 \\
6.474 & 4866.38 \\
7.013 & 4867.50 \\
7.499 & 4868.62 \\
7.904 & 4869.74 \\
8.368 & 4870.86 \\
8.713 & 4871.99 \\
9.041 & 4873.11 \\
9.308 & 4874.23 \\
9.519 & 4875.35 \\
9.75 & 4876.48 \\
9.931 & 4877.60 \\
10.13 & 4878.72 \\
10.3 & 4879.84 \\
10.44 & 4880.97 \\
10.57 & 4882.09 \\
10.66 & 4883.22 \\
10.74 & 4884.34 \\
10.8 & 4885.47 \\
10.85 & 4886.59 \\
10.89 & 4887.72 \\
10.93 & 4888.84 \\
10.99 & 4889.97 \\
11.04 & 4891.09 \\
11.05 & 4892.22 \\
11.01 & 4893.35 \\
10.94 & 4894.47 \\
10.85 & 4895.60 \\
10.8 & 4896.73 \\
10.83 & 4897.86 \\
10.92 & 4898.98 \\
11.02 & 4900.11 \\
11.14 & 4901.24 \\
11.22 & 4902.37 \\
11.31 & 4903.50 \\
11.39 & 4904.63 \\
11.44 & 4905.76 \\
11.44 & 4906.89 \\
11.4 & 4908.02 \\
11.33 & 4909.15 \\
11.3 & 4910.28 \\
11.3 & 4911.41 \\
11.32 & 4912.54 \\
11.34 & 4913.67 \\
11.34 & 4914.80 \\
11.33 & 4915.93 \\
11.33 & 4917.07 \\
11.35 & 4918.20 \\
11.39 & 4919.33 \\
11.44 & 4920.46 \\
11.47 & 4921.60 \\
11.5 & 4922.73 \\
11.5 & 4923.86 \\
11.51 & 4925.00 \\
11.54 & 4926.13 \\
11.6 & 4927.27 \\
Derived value 1.5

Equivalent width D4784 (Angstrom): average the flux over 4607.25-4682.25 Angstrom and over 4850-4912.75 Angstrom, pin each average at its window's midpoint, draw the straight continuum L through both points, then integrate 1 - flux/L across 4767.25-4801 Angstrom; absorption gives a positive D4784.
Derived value -3.76 Angstrom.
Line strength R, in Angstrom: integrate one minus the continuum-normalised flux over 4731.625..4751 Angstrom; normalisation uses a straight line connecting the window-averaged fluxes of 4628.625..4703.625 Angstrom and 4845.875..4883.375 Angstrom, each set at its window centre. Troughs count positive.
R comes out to -2.31 Angstrom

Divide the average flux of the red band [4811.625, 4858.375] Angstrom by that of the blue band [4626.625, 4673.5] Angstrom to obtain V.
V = 0.79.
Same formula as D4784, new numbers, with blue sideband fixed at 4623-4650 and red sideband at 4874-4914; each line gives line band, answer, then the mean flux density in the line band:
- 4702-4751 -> -0.3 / 12.7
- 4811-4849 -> 0.9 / 11.2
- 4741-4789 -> -1.1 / 12.5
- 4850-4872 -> 8.7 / 6.74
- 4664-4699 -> 0.0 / 13.1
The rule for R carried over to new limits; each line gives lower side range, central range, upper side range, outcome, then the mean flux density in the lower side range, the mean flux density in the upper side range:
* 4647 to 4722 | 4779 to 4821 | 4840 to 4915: -4.29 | 13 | 9.52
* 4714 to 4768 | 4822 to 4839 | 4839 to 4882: -3.68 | 12.6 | 8.36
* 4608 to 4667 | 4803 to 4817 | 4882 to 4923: 0.01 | 13.5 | 11.1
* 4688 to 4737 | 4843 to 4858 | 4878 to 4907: 3.43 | 12.7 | 10.9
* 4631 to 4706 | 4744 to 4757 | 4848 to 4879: -2.24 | 13.1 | 7.54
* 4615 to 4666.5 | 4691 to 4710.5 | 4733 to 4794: 0.21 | 13.4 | 12.4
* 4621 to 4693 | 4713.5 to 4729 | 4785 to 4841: -0.02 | 13.3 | 11.8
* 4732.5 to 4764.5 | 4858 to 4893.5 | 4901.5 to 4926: 8.86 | 12.6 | 11.4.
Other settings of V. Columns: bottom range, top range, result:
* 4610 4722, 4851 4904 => 0.68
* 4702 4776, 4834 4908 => 0.75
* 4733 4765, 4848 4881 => 0.61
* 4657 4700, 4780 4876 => 0.80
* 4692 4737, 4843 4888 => 0.66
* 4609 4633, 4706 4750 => 0.92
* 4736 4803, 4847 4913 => 0.76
